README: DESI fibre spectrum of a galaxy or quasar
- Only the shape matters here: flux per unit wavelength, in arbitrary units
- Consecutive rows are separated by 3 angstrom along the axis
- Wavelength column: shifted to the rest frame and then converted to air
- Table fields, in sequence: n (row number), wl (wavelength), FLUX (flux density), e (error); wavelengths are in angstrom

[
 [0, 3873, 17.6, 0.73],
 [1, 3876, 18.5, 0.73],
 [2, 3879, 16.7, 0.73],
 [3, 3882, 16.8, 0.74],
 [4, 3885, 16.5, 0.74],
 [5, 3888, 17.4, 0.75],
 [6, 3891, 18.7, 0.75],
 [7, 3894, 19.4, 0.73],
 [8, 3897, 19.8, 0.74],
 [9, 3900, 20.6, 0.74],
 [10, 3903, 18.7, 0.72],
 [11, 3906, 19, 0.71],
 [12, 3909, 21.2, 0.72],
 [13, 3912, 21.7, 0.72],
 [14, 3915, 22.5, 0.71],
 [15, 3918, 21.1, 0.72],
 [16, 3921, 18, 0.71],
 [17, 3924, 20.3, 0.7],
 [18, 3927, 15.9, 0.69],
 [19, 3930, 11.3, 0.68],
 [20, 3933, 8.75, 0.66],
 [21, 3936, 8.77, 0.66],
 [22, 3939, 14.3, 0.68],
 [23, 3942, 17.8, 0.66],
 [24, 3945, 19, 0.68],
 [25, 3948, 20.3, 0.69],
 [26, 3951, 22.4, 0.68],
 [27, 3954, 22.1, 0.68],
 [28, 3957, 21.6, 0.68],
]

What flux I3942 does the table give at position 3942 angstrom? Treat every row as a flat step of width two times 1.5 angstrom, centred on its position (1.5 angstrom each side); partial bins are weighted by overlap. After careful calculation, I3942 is 17.8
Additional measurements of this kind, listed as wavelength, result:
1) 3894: 19.4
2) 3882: 16.8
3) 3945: 19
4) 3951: 22.4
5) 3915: 22.5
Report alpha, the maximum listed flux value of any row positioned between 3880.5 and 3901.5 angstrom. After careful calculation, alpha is 20.6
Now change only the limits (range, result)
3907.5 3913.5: 21.7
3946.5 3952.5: 22.4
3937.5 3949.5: 20.3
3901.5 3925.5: 22.5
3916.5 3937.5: 21.1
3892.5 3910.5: 21.2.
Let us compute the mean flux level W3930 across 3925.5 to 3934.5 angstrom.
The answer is 12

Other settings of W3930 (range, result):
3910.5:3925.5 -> 20.7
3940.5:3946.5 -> 18.4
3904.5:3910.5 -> 20.1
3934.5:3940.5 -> 11.5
